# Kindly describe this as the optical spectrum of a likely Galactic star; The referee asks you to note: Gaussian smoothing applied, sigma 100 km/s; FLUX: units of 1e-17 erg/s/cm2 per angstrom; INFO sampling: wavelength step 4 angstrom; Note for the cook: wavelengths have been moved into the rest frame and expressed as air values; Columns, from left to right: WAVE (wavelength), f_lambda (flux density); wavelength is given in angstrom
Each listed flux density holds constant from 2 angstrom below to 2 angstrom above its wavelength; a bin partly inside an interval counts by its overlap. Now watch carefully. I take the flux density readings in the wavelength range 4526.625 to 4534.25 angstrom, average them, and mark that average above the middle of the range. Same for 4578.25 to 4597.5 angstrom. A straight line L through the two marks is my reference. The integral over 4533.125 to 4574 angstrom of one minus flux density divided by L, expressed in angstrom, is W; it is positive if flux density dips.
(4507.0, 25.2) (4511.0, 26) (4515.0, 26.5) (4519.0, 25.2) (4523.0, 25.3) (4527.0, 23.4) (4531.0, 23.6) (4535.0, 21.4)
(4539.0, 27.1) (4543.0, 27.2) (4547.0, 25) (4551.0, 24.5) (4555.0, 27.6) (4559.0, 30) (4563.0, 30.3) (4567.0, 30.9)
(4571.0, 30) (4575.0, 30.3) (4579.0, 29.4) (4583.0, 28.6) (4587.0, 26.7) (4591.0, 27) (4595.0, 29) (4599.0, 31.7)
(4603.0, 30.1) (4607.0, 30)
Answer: -3.7 angstrom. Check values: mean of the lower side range 23.2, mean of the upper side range 28.2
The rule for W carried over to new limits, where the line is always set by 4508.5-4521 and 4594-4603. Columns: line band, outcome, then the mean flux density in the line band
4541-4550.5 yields 0.6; 25.8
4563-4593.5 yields 0.2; 29.1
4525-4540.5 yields 1.8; 23.8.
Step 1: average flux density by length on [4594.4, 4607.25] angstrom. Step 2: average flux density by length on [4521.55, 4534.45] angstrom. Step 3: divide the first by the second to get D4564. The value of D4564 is 1.28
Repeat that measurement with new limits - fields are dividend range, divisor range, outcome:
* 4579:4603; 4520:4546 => 1.17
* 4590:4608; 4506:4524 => 1.16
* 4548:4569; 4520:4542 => 1.17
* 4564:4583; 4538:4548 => 1.13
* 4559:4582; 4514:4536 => 1.24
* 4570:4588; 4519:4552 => 1.18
